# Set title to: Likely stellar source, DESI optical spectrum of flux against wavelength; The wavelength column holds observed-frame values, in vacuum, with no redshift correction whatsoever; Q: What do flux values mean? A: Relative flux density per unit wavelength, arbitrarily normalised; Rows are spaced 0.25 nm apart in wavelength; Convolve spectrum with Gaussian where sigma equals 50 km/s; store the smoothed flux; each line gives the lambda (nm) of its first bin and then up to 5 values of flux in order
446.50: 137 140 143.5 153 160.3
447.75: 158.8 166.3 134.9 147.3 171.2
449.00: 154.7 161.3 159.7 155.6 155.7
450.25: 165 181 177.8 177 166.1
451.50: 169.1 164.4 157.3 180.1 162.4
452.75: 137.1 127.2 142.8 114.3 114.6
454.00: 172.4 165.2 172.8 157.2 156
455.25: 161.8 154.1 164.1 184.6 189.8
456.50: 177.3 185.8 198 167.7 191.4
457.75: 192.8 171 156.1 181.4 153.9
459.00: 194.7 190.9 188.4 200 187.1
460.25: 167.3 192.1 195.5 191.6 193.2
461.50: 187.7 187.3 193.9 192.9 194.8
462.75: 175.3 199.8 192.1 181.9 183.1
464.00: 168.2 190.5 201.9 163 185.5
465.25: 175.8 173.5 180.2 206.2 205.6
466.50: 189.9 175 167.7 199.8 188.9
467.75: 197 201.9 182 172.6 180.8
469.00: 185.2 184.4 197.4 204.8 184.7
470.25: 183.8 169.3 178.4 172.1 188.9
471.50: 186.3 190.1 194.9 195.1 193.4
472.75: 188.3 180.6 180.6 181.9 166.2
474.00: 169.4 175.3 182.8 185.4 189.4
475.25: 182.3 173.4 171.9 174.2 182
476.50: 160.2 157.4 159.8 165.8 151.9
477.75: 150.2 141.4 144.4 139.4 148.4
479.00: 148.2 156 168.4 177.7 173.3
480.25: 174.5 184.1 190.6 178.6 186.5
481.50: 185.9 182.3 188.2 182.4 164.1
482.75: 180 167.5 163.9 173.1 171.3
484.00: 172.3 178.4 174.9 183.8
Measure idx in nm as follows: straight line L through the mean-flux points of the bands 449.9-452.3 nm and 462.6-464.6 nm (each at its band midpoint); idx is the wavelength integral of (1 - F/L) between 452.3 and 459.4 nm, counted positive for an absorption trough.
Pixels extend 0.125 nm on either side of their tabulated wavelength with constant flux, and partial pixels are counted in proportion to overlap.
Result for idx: 0.41 nm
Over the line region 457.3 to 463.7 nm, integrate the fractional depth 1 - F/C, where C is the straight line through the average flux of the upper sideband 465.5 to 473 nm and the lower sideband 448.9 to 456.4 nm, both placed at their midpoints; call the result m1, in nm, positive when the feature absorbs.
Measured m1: -0.48 nm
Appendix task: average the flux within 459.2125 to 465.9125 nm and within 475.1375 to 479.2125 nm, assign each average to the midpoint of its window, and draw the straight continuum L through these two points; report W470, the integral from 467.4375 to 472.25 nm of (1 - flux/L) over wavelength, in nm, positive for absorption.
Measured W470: -0.38 nm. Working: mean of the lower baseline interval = 186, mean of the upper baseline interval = 159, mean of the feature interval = 187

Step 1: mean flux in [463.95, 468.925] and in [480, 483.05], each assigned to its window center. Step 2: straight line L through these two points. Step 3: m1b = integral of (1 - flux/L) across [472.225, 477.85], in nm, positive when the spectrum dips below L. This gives 0.254 nm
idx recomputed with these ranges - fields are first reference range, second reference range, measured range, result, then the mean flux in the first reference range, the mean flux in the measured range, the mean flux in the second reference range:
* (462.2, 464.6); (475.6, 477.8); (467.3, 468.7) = -0.07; 188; 189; 164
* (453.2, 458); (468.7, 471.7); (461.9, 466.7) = -0.25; 167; 187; 185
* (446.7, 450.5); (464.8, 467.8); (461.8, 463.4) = -0.10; 156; 191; 186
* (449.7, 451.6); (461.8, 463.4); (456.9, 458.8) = 0.05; 169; 177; 191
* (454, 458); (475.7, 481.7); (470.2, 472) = -0.15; 174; 182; 166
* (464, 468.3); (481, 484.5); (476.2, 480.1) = 0.48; 187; 157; 177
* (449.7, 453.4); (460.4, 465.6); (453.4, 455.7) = 0.21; 161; 153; 187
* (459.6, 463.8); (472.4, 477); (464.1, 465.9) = 0.04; 189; 182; 177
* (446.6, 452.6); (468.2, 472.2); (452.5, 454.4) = 0.28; 161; 141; 185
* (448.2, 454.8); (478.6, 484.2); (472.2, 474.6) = -0.17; 157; 181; 173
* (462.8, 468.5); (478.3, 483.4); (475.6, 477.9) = 0.16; 186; 164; 172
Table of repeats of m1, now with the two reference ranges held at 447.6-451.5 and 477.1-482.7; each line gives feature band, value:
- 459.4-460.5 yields -0.15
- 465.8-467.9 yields -0.33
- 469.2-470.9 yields -0.21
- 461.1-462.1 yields -0.16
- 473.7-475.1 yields -0.10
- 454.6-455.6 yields 0.03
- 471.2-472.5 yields -0.20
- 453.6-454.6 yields 0.05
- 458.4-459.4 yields -0.10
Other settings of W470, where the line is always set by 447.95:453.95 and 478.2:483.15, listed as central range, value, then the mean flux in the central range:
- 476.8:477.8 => 0.072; 157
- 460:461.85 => -0.305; 188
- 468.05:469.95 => -0.252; 187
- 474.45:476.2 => -0.117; 180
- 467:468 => -0.170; 193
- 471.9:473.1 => -0.168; 191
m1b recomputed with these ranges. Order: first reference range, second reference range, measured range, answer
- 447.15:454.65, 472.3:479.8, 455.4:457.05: -0.194 nm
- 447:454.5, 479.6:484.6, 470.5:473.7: -0.259 nm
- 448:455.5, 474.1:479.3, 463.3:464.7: -0.207 nm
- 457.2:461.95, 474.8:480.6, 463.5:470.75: -0.399 nm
